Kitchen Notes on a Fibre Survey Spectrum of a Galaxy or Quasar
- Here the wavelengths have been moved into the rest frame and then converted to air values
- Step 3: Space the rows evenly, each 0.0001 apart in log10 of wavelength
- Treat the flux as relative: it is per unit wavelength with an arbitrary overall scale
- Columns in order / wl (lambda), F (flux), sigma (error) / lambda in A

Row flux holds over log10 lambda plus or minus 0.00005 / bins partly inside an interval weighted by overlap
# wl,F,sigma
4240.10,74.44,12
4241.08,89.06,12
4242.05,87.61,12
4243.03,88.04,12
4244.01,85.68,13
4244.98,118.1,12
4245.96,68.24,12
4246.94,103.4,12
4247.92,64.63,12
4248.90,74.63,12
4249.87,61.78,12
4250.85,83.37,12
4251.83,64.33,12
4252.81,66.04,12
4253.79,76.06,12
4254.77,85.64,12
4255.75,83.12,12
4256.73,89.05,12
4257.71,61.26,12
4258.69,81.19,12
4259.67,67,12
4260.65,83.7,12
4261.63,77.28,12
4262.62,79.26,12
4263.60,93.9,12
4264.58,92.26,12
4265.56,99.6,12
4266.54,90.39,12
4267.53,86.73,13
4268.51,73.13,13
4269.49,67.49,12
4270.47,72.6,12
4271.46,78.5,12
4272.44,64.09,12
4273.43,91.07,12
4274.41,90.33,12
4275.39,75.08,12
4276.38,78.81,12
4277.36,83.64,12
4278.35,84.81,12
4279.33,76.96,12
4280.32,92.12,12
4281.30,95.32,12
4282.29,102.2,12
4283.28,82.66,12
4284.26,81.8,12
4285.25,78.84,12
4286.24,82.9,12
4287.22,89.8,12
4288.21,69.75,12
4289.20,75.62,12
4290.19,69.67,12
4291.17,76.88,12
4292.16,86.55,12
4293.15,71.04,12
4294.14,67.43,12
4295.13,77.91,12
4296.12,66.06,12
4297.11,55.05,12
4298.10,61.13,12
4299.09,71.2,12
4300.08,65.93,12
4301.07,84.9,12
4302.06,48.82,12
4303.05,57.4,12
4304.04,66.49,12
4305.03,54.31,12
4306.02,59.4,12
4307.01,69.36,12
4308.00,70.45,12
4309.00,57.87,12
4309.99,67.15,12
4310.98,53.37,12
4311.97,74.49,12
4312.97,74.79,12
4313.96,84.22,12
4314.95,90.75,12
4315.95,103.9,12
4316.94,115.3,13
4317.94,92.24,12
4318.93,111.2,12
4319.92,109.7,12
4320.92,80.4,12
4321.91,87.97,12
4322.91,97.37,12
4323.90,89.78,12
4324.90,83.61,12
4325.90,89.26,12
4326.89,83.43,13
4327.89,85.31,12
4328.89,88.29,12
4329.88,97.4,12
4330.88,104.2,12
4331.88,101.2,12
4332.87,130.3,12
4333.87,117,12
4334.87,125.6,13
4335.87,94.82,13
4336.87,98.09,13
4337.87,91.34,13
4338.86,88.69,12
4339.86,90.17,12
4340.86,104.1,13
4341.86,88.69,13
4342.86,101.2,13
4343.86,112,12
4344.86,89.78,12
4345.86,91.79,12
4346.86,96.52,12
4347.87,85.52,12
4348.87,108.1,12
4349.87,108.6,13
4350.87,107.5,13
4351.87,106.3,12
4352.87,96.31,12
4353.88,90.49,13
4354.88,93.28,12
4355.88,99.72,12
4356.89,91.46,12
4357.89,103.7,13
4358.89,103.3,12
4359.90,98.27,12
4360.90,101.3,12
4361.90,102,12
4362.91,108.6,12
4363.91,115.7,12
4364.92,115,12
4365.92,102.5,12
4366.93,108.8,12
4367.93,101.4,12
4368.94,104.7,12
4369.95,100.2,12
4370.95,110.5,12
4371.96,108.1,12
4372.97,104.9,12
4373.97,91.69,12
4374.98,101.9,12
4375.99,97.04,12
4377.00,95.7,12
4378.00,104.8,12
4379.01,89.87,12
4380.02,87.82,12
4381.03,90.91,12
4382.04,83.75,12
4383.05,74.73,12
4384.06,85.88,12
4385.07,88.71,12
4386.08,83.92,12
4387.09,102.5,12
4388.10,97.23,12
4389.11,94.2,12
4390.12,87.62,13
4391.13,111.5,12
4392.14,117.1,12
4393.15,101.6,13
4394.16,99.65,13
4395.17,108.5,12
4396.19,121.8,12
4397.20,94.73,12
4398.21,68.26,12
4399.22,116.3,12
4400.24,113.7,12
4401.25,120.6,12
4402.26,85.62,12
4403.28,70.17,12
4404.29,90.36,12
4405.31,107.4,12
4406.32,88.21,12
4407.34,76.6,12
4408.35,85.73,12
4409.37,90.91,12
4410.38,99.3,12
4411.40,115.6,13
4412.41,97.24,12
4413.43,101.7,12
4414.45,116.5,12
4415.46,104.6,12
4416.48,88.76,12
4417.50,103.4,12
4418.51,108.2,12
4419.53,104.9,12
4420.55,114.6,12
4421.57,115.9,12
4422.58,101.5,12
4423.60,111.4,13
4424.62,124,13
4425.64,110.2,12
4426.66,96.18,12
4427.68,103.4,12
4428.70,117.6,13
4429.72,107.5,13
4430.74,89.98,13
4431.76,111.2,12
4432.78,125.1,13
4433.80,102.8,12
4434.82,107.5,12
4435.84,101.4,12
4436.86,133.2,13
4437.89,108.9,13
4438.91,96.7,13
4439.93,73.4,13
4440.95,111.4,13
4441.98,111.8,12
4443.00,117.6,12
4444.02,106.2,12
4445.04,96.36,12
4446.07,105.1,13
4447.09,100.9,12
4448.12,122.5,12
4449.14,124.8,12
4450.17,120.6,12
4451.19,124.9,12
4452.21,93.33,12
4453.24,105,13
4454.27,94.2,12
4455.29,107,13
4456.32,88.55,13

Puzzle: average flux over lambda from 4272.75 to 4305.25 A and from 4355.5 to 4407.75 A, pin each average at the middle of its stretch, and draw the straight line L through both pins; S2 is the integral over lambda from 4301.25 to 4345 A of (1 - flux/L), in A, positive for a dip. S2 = -1.7 A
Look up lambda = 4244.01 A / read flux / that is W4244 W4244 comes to 85.68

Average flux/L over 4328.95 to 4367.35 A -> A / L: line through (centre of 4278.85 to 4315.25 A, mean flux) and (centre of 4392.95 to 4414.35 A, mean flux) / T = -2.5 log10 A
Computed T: -0.19 mag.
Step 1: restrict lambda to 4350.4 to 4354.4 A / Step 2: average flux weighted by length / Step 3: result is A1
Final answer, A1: 100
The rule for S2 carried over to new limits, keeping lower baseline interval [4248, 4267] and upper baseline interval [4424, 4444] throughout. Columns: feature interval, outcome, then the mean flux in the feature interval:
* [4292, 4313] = 5.0 A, 65.9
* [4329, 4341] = -1.5 A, 103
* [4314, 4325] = -0.9 A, 96.5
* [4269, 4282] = 0.2 A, 81.2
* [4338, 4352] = -0.7 A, 98.1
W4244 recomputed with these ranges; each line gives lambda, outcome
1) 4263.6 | 93.9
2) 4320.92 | 80.4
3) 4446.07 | 105.1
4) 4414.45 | 116.5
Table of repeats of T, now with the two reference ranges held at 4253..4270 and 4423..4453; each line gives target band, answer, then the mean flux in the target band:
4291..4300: 0.23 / 69.9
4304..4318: 0.18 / 75.4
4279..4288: -0.02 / 86.6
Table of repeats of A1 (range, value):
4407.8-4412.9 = 97.7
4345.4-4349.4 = 95.5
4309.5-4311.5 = 60.6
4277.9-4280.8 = 84.6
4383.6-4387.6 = 90.3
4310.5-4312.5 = 64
